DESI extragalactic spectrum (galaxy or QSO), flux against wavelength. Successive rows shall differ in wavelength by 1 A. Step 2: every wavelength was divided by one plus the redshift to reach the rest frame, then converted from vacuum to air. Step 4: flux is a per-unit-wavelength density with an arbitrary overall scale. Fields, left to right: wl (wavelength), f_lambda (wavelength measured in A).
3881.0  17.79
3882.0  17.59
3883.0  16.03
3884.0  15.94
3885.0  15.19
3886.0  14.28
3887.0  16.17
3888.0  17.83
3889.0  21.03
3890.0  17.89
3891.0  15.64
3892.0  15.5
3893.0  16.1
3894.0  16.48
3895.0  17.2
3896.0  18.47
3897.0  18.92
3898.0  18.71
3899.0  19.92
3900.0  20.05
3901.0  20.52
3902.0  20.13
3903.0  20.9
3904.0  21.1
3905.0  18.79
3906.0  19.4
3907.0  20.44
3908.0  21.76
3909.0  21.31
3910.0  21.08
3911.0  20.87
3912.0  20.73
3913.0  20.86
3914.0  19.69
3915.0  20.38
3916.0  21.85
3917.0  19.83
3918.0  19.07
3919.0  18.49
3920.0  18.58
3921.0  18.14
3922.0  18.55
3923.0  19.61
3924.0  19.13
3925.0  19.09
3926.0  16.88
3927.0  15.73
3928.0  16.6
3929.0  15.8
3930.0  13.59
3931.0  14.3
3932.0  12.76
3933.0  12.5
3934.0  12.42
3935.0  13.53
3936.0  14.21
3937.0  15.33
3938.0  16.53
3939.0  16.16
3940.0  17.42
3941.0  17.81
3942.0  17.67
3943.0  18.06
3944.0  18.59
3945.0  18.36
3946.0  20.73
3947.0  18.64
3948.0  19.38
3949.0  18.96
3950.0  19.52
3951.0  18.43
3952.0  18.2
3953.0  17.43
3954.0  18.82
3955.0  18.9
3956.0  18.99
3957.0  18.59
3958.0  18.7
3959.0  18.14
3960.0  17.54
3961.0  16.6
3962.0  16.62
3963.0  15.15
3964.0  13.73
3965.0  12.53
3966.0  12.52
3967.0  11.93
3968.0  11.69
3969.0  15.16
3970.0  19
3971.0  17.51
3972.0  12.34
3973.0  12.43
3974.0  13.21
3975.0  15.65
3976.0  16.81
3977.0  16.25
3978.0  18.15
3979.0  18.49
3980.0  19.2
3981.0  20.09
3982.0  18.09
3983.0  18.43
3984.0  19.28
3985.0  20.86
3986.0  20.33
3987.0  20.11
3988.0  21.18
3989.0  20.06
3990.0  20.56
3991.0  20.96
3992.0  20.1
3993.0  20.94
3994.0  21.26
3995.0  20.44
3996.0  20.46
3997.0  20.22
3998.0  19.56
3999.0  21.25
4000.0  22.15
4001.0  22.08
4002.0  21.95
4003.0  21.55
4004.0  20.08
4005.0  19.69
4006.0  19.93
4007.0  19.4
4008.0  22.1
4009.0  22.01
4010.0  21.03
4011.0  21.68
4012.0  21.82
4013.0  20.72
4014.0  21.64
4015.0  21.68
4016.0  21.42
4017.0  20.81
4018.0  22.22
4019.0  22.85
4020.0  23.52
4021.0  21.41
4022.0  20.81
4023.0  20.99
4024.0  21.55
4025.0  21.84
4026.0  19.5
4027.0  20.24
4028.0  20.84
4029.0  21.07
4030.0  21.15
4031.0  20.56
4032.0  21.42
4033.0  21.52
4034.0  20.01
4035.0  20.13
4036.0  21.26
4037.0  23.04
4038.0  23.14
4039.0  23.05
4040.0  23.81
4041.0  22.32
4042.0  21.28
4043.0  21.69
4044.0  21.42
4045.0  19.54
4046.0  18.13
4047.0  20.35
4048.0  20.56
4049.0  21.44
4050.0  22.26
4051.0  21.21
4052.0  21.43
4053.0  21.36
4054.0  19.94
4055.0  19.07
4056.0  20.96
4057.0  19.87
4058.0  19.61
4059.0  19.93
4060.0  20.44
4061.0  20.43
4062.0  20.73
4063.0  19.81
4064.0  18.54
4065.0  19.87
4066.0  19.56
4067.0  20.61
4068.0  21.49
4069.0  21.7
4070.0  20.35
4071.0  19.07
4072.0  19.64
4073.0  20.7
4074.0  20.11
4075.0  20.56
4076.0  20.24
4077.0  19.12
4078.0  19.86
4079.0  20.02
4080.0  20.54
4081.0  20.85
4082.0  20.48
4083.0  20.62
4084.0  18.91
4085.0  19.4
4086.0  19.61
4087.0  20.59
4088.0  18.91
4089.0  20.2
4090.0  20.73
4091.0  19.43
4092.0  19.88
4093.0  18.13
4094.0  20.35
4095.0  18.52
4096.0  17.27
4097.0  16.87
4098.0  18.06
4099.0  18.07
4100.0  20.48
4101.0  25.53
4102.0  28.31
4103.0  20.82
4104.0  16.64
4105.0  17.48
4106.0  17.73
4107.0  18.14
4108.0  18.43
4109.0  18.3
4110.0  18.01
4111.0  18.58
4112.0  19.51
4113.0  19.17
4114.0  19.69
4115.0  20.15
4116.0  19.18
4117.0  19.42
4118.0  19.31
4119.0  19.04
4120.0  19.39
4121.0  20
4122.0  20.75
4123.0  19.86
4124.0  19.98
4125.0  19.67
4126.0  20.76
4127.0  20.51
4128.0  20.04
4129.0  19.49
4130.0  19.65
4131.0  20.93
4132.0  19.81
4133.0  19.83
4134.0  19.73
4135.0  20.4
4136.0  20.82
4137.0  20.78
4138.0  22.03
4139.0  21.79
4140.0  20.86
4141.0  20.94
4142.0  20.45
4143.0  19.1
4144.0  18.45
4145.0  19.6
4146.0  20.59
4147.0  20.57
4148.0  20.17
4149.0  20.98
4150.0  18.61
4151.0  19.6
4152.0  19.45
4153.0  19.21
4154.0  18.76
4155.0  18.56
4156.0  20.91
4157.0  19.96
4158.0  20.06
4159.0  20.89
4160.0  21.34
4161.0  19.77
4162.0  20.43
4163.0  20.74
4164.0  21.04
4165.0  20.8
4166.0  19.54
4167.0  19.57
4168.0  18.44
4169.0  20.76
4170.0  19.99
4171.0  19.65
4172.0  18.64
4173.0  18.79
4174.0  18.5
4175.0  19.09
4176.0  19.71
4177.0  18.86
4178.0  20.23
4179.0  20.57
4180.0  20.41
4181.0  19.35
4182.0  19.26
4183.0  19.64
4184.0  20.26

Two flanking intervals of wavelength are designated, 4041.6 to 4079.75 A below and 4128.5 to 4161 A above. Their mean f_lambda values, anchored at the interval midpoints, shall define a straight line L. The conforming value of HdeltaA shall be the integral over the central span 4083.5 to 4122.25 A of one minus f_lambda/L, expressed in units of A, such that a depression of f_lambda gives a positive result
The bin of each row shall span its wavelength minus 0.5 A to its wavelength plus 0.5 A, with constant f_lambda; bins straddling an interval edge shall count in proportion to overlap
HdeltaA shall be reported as 1.5 A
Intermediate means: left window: 20.3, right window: 20.1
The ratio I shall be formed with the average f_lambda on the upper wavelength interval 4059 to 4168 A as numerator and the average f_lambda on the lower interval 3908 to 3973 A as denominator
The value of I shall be 1.15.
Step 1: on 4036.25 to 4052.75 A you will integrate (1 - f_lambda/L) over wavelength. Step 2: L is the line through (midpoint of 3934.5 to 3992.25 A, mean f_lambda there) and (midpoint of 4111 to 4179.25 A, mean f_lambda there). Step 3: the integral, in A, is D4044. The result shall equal -2.7 A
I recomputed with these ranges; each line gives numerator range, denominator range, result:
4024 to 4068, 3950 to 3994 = 1.19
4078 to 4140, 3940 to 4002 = 1.09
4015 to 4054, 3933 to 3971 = 1.27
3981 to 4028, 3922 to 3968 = 1.25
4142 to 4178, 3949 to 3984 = 1.18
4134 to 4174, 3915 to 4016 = 1.10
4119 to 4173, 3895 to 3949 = 1.10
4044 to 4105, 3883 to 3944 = 1.13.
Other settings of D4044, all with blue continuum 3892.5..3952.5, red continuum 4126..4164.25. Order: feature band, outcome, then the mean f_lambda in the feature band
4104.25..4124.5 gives 0.9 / 19.1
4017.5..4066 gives -4.3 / 21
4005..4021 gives -2.0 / 21.5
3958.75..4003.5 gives 1.7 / 18.1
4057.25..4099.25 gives -0.4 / 19.8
